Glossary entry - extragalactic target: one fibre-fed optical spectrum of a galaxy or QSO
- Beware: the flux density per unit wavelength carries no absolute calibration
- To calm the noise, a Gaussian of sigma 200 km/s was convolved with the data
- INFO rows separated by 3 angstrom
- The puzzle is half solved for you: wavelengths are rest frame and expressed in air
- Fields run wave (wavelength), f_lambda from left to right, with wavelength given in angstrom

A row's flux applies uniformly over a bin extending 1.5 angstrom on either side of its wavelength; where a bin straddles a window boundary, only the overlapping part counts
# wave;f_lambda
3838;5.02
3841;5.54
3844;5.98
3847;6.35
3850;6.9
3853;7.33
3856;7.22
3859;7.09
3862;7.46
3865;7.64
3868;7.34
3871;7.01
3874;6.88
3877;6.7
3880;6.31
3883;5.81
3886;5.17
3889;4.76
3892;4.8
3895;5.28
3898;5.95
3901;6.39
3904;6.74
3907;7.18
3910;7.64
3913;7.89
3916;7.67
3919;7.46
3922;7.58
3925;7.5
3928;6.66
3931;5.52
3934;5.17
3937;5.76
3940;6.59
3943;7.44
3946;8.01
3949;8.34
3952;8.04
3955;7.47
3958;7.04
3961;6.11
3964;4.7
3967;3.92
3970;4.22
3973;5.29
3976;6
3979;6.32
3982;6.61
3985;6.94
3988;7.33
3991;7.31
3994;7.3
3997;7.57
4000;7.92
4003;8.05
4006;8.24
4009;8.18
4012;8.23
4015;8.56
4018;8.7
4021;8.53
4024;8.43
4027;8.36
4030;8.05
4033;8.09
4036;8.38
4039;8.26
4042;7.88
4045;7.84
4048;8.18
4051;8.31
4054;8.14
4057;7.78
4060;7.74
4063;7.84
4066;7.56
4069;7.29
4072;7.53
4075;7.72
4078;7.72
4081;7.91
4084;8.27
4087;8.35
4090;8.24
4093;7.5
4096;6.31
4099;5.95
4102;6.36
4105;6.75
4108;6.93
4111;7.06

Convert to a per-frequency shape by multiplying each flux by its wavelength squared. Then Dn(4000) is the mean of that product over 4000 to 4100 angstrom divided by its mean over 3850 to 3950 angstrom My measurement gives 1.27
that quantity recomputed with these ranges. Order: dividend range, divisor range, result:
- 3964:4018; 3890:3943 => 1.09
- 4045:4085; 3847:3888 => 1.28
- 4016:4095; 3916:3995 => 1.28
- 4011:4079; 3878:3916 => 1.39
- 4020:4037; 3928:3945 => 1.40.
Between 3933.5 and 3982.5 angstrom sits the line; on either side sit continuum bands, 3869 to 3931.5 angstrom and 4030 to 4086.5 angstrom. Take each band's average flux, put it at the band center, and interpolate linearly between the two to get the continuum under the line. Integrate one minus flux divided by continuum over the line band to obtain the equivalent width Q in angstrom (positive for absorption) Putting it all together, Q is 5.0 angstrom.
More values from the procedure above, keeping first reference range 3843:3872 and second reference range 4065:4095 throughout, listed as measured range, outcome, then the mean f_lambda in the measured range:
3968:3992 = 4.1 angstrom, 6.18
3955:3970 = 3.8 angstrom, 5.52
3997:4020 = -2.1 angstrom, 8.23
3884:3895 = 3.3 angstrom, 5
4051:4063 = -0.3 angstrom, 7.93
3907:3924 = -0.8 angstrom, 7.6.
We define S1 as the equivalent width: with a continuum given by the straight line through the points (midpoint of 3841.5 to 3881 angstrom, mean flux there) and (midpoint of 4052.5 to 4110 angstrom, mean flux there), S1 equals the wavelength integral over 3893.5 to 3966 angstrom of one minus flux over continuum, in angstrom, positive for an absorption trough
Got 2.7 angstrom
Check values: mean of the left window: 6.91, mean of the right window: 7.46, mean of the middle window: 6.82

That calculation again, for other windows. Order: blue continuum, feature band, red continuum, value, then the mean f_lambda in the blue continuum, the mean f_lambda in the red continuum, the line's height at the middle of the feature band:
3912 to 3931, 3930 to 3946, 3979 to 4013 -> 2.30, 7.3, 7.54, 7.35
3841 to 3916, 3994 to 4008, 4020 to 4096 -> -0.68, 6.58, 7.96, 7.52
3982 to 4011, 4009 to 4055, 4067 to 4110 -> -4.64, 7.61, 7.34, 7.5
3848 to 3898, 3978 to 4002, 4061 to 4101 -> -0.43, 6.46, 7.54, 7.07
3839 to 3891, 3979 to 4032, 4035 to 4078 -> -2.35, 6.53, 7.88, 7.52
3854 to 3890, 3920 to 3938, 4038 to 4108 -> 1.32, 6.65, 7.61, 6.92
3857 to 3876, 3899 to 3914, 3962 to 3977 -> -1.96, 7.22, 4.83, 6.29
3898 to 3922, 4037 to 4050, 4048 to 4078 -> -0.59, 7.22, 7.79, 7.71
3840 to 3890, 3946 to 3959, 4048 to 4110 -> -1.52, 6.59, 7.52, 6.97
